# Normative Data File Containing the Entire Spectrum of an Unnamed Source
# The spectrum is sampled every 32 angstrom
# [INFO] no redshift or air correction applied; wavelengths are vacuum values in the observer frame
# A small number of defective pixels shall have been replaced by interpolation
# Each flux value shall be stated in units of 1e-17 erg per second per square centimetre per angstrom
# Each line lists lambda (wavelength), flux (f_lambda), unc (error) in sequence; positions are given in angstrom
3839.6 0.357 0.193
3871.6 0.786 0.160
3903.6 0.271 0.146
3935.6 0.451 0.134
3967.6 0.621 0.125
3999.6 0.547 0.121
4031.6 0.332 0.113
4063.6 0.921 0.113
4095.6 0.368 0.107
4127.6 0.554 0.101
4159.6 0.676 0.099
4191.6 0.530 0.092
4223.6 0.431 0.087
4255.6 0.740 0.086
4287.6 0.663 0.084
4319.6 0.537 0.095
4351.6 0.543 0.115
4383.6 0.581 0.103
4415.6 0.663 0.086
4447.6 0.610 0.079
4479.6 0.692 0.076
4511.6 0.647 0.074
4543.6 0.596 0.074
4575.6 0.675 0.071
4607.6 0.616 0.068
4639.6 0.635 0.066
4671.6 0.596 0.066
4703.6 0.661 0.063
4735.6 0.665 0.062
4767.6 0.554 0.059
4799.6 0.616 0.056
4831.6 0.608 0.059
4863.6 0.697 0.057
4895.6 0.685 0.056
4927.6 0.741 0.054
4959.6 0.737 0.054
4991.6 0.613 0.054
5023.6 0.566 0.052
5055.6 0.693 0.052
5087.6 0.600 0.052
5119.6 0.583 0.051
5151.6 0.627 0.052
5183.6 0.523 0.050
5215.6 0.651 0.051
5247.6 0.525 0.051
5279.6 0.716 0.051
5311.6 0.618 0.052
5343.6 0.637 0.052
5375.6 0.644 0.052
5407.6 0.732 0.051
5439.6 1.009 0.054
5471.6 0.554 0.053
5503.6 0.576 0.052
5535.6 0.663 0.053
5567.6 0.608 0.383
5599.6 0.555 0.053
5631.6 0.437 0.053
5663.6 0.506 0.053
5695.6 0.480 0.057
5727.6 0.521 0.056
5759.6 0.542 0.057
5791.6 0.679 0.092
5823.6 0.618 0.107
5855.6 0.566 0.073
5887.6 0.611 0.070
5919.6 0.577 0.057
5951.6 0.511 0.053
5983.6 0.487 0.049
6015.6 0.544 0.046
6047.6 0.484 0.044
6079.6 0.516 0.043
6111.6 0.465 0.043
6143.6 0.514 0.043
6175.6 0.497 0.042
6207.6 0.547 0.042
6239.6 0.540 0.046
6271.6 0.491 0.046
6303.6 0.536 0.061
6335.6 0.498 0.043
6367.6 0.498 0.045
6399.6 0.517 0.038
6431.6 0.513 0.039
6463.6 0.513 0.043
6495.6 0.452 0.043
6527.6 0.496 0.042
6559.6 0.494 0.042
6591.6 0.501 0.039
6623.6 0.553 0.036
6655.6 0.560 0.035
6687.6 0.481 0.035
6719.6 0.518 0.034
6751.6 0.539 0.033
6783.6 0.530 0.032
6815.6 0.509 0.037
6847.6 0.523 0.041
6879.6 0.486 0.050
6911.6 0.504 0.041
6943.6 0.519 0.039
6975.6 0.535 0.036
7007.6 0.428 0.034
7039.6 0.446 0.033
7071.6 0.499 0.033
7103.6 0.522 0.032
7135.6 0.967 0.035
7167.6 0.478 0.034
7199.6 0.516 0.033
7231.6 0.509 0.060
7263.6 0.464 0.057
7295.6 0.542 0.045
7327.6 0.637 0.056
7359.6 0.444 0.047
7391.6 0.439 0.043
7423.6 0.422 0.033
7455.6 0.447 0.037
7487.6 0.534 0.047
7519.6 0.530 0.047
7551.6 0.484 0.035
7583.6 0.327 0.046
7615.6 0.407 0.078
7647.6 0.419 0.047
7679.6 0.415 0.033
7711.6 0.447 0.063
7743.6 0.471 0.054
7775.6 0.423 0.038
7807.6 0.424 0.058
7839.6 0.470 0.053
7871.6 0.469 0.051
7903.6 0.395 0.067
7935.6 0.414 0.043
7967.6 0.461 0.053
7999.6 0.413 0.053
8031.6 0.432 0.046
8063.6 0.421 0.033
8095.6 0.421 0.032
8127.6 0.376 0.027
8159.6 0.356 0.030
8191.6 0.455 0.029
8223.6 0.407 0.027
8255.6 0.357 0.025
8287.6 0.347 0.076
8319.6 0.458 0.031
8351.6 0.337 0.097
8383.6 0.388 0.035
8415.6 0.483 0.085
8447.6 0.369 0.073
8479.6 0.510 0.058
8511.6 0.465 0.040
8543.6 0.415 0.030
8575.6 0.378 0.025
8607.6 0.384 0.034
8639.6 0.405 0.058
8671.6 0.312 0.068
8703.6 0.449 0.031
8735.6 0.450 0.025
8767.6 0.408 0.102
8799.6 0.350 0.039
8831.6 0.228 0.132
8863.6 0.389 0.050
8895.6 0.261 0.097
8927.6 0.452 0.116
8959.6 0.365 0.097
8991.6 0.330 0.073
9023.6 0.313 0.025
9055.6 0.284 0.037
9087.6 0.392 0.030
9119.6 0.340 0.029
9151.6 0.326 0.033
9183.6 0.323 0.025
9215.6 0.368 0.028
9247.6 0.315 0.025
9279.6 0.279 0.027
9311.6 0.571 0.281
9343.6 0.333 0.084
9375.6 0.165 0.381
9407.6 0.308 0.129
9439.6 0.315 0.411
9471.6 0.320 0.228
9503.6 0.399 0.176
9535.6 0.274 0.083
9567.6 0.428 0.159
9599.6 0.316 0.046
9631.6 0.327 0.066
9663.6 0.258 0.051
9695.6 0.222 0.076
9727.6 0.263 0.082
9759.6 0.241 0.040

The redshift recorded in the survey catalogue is 0.089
